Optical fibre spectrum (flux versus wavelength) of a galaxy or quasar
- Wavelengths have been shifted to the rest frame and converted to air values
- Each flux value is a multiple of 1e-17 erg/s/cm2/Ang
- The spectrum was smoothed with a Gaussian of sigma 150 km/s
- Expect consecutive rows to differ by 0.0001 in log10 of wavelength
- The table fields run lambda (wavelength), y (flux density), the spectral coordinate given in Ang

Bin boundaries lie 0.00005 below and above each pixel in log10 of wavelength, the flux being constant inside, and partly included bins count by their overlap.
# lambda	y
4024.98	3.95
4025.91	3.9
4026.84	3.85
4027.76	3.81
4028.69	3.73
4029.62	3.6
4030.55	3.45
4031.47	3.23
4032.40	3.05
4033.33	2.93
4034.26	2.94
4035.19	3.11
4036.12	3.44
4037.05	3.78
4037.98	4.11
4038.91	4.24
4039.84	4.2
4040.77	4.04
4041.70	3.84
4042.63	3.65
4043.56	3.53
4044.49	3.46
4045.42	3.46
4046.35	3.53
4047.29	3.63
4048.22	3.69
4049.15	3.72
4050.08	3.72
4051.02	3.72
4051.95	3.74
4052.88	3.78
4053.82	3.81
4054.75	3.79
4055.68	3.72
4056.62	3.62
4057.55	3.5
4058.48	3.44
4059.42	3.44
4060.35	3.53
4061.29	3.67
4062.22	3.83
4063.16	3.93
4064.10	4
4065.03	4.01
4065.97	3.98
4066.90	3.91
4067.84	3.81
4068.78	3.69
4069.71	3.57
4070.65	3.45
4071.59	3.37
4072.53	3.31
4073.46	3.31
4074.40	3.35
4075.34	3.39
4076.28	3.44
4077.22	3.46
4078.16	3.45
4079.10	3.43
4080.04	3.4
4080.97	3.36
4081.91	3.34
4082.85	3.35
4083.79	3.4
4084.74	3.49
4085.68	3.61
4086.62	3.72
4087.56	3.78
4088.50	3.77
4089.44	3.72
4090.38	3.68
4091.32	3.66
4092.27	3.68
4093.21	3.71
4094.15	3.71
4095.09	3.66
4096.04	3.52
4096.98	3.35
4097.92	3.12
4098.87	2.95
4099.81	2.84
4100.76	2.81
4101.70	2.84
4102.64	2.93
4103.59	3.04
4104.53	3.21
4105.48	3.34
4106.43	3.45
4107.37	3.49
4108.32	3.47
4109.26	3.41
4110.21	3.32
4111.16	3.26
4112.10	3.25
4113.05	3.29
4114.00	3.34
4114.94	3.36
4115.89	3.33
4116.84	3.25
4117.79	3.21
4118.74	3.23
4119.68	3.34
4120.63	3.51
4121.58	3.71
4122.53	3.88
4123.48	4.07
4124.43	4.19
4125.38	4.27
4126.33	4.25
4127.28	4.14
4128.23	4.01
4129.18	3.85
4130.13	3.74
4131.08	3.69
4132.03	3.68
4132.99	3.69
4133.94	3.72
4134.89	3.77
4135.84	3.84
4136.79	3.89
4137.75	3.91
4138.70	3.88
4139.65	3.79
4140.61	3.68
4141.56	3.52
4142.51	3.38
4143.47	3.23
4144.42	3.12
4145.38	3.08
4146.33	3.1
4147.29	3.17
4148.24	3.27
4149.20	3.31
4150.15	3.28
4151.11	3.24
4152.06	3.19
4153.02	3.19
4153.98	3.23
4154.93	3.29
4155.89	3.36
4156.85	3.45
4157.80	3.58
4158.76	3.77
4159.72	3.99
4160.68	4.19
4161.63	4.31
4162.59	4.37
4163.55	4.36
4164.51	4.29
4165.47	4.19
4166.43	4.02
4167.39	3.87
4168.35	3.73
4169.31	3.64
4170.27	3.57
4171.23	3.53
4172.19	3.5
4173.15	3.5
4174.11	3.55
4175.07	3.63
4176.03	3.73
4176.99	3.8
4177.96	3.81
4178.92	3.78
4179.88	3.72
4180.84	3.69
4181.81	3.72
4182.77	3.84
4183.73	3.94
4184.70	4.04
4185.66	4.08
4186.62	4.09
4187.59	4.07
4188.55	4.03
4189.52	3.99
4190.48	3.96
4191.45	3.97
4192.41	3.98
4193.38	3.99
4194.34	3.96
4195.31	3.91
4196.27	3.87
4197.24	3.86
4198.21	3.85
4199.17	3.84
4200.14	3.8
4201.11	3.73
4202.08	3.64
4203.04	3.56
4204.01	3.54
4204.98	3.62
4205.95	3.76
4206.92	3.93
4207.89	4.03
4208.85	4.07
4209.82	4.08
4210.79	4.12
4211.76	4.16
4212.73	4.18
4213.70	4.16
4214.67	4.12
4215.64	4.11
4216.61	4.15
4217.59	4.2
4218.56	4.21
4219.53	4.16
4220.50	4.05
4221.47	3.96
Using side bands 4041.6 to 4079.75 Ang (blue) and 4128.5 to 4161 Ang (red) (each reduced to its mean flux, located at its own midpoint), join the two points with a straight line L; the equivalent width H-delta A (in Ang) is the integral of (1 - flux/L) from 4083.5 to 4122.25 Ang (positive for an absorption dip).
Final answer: 2.1 Ang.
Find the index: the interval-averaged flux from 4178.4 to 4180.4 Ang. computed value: 3.76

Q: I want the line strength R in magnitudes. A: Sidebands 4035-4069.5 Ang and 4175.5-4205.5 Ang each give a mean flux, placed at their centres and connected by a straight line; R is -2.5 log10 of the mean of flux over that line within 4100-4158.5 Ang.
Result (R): 0.096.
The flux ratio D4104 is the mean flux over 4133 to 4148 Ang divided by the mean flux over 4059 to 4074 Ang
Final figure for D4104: 0.96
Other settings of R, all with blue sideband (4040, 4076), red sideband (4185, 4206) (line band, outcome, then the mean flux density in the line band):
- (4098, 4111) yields 0.180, 3.16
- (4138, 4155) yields 0.139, 3.34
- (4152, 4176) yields 0.024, 3.74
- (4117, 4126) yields 0.015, 3.71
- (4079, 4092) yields 0.044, 3.56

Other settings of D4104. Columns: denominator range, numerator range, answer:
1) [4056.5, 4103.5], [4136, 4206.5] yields 1.06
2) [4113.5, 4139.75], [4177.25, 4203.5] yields 1.04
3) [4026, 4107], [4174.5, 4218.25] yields 1.10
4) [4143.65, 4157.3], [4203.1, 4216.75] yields 1.23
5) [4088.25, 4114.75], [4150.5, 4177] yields 1.11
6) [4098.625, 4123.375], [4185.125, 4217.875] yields 1.20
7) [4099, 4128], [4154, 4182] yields 1.10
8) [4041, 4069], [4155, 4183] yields 1.03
